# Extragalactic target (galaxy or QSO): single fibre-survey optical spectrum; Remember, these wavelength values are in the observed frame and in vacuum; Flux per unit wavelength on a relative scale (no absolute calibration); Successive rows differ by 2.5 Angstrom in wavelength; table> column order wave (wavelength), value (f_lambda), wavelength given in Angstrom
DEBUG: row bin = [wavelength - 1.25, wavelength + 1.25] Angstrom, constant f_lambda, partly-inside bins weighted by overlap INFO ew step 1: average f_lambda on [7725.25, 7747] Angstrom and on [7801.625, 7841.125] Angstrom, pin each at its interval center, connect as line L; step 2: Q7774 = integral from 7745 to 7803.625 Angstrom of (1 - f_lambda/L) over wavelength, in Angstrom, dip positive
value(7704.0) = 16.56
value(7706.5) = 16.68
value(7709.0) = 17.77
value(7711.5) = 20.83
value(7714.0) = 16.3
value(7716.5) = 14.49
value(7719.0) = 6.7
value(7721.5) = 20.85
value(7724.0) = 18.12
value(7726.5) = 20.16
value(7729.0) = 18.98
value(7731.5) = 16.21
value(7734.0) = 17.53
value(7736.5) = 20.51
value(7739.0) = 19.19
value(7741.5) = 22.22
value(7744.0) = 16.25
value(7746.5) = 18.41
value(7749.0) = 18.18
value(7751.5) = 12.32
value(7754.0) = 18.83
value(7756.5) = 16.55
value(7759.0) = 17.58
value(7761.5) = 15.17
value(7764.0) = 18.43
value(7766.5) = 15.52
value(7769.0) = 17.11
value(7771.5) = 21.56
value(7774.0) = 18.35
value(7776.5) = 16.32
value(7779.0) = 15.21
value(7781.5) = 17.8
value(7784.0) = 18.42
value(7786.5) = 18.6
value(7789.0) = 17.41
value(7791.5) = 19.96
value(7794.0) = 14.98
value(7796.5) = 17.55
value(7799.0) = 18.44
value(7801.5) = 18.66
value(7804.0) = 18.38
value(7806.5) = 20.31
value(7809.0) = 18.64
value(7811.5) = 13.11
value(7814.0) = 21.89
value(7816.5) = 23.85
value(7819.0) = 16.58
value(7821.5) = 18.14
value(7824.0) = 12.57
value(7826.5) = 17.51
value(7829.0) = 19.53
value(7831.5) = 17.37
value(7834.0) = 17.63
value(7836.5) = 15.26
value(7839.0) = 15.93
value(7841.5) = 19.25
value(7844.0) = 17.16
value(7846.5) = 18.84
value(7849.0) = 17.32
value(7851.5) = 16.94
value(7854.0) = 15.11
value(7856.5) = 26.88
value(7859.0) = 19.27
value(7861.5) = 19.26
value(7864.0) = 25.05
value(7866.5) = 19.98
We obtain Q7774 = 3.0 Angstrom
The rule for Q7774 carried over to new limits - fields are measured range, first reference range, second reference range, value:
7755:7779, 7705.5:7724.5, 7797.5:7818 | 0.8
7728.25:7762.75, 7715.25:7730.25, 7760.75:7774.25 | -1.1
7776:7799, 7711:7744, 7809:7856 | 0.3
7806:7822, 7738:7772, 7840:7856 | -1.0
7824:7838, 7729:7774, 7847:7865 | 1.7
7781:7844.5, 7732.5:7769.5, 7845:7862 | 2.0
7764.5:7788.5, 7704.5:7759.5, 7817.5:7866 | 0.2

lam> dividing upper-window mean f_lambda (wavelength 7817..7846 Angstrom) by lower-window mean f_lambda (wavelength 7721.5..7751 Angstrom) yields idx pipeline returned 0.92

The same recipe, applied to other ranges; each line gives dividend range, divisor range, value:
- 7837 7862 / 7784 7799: 1.04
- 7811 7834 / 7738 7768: 1.04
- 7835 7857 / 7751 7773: 1.03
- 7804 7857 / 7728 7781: 1.02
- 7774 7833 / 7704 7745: 1.01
